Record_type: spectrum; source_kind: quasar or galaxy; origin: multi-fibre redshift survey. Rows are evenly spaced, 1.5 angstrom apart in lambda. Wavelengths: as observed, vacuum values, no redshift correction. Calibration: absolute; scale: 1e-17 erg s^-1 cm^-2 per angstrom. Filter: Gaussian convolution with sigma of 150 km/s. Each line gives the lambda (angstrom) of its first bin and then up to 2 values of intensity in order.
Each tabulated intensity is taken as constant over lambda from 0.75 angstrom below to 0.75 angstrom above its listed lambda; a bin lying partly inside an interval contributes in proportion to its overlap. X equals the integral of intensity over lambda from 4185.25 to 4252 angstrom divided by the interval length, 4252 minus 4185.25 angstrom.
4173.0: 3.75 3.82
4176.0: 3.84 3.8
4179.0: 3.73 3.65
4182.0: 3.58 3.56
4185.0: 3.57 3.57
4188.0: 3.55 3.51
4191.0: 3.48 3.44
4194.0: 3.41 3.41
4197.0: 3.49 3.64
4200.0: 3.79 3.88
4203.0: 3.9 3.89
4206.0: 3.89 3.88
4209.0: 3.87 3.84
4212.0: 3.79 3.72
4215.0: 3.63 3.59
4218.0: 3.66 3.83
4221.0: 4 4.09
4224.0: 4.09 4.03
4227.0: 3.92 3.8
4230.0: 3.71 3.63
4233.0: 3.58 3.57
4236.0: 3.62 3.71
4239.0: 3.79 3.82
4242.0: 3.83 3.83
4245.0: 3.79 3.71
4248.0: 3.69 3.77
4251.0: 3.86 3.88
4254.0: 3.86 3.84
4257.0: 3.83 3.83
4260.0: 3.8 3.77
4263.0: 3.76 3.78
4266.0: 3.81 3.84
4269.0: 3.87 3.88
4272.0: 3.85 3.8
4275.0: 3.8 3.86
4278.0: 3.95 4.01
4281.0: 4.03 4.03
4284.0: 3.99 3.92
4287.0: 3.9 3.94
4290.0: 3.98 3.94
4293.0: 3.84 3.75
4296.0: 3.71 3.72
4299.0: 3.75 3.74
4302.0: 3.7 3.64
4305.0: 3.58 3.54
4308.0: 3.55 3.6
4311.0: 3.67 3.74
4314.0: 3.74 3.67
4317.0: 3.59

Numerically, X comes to 3.74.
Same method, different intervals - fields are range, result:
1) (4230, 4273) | 3.78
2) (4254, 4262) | 3.82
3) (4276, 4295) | 3.94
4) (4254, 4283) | 3.86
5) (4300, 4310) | 3.62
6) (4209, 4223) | 3.79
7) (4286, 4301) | 3.83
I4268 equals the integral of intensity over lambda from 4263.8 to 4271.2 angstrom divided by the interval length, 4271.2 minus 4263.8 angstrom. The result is 3.84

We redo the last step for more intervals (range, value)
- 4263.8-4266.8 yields 3.8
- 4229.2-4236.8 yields 3.62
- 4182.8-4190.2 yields 3.55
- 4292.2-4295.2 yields 3.8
